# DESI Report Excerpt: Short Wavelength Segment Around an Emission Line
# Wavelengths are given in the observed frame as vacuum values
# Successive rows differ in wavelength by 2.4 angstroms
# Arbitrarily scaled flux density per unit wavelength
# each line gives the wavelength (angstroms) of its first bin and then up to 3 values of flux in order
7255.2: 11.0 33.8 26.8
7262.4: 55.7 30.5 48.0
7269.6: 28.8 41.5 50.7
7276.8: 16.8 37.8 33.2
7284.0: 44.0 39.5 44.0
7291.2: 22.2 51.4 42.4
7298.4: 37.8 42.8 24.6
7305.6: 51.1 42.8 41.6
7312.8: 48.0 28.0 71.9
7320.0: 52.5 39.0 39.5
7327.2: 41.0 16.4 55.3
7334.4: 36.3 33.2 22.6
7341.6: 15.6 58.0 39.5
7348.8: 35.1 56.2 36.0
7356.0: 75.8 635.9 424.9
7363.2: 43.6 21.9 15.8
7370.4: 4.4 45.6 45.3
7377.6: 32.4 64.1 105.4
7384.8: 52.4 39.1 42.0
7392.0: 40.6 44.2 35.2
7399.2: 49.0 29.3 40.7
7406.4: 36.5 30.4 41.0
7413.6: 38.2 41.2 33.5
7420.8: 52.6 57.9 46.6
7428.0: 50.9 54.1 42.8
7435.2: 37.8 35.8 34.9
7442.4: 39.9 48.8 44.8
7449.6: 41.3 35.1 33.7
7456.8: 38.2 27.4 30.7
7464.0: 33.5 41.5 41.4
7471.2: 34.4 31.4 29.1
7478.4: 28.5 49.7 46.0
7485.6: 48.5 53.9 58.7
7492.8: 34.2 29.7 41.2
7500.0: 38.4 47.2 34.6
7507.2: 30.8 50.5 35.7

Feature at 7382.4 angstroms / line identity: [N II]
